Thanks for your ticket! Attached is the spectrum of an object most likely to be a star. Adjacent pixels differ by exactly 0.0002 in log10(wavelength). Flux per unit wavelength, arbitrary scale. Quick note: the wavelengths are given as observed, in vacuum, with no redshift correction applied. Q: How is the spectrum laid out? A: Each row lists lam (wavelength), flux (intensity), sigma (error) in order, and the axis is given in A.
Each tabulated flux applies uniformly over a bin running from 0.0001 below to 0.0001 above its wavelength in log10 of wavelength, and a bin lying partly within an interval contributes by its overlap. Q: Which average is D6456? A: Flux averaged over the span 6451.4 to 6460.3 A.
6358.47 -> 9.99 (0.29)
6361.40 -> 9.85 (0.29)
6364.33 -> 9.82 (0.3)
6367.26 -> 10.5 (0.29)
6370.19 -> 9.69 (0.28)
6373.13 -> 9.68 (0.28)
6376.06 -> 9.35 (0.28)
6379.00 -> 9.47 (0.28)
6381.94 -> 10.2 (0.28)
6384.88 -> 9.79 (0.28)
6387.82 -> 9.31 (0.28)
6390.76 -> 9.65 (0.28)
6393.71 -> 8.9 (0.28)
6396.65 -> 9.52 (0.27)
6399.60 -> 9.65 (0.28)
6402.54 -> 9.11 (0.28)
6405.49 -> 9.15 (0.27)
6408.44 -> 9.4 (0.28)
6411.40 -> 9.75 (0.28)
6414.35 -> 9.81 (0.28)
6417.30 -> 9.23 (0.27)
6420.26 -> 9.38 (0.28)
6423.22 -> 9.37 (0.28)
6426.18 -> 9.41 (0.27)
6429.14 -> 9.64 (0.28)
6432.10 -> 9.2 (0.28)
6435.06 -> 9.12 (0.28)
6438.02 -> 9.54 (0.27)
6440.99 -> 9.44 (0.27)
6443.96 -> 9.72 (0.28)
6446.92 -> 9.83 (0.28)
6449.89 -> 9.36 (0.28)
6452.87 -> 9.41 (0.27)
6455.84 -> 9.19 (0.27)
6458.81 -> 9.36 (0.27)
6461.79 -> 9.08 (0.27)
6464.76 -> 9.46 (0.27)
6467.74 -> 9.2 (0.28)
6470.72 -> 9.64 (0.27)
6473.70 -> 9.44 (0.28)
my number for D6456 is 9.32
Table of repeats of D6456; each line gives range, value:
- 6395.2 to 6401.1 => 9.59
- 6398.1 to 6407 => 9.31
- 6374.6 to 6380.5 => 9.41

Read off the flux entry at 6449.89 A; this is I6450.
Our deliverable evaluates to 9.36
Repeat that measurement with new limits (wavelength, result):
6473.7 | 9.44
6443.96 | 9.72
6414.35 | 9.81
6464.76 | 9.46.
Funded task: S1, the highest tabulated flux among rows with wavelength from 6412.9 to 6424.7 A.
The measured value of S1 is 9.81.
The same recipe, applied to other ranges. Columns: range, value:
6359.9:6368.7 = 10.5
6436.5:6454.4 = 9.83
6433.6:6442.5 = 9.54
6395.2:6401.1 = 9.65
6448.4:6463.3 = 9.41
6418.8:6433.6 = 9.64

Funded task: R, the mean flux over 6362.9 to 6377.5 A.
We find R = 9.81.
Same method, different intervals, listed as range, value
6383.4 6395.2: 9.41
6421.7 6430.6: 9.47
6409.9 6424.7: 9.5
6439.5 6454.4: 9.55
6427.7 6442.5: 9.39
